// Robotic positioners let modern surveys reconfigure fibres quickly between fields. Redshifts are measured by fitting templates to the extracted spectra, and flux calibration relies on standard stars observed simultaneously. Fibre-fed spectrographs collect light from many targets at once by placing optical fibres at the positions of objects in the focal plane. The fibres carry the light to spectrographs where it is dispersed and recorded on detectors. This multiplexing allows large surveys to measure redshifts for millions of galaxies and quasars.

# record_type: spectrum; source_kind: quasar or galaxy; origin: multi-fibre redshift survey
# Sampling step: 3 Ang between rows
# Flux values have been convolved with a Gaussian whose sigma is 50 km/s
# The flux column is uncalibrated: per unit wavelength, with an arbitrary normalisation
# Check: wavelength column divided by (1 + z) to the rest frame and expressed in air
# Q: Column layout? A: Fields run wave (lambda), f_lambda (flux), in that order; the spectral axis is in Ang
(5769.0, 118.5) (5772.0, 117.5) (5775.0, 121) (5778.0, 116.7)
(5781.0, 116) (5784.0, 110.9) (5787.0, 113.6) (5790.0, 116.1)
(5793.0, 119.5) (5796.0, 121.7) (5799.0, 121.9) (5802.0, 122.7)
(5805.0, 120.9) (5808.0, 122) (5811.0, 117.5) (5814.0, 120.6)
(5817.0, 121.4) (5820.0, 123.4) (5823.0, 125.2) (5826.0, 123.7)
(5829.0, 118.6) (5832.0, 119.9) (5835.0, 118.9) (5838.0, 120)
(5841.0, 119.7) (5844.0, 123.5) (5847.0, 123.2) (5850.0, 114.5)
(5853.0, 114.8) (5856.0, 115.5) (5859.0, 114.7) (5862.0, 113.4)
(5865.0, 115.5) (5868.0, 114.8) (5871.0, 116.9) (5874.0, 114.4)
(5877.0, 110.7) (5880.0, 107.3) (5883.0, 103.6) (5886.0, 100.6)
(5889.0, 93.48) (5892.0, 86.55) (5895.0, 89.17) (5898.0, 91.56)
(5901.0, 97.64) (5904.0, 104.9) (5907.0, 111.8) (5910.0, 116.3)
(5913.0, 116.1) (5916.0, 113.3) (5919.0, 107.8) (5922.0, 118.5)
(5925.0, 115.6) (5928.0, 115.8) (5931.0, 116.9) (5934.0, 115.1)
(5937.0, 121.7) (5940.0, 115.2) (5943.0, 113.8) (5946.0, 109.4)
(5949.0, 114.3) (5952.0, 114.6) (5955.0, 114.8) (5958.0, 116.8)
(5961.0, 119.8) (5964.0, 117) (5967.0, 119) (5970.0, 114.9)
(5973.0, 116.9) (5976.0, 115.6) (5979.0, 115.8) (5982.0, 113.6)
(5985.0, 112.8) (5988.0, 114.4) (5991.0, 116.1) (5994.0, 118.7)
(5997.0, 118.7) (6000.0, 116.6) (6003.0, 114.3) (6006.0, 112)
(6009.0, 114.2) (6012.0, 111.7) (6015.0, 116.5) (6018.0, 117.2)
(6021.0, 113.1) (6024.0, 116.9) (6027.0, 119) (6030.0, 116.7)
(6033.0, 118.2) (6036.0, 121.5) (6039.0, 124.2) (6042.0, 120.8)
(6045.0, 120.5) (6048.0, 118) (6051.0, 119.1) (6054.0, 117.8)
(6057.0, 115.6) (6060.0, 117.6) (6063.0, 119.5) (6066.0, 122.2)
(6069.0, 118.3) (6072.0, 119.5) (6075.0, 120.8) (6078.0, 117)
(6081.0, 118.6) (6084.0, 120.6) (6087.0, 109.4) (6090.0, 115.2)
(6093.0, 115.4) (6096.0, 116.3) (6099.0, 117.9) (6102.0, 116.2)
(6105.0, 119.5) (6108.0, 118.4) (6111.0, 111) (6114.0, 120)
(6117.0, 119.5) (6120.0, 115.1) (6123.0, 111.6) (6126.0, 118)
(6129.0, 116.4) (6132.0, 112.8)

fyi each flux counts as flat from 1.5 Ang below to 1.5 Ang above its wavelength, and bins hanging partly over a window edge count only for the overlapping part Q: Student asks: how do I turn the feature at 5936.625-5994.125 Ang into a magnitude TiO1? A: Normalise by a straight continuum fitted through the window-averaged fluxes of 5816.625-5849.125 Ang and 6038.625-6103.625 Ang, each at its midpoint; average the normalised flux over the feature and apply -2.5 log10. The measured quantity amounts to 0.037 mag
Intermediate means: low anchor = 121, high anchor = 118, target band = 116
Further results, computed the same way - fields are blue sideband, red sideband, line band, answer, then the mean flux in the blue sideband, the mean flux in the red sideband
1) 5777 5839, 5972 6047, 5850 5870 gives 0.04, 120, 117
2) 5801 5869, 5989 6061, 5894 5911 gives 0.17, 119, 117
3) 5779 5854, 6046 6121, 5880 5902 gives 0.24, 120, 118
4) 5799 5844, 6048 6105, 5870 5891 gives 0.14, 121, 118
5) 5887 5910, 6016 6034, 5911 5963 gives -0.12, 97.8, 117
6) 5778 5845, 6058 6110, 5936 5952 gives 0.04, 120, 118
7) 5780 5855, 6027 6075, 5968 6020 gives 0.04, 120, 119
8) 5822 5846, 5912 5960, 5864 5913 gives 0.13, 121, 115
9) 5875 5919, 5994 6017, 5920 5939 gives -0.10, 103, 115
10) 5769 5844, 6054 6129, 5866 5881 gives 0.06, 120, 117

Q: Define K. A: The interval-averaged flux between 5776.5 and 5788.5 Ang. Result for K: 114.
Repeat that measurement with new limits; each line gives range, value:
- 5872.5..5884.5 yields 109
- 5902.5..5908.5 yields 108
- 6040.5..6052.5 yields 120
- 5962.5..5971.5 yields 117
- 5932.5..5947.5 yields 115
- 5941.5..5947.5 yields 112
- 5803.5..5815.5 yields 120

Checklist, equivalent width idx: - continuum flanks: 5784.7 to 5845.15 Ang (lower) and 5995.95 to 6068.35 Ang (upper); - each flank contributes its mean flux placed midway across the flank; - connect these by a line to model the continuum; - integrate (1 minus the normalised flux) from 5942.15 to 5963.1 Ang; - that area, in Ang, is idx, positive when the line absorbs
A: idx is 0.66 Ang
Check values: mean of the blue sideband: 120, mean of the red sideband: 118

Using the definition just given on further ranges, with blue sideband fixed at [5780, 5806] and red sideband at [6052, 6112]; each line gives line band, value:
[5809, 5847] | -1.0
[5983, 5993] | 0.3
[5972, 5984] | 0.2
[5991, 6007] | 0.2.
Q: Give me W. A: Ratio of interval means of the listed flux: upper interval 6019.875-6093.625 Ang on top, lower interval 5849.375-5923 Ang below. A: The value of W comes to 1.10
